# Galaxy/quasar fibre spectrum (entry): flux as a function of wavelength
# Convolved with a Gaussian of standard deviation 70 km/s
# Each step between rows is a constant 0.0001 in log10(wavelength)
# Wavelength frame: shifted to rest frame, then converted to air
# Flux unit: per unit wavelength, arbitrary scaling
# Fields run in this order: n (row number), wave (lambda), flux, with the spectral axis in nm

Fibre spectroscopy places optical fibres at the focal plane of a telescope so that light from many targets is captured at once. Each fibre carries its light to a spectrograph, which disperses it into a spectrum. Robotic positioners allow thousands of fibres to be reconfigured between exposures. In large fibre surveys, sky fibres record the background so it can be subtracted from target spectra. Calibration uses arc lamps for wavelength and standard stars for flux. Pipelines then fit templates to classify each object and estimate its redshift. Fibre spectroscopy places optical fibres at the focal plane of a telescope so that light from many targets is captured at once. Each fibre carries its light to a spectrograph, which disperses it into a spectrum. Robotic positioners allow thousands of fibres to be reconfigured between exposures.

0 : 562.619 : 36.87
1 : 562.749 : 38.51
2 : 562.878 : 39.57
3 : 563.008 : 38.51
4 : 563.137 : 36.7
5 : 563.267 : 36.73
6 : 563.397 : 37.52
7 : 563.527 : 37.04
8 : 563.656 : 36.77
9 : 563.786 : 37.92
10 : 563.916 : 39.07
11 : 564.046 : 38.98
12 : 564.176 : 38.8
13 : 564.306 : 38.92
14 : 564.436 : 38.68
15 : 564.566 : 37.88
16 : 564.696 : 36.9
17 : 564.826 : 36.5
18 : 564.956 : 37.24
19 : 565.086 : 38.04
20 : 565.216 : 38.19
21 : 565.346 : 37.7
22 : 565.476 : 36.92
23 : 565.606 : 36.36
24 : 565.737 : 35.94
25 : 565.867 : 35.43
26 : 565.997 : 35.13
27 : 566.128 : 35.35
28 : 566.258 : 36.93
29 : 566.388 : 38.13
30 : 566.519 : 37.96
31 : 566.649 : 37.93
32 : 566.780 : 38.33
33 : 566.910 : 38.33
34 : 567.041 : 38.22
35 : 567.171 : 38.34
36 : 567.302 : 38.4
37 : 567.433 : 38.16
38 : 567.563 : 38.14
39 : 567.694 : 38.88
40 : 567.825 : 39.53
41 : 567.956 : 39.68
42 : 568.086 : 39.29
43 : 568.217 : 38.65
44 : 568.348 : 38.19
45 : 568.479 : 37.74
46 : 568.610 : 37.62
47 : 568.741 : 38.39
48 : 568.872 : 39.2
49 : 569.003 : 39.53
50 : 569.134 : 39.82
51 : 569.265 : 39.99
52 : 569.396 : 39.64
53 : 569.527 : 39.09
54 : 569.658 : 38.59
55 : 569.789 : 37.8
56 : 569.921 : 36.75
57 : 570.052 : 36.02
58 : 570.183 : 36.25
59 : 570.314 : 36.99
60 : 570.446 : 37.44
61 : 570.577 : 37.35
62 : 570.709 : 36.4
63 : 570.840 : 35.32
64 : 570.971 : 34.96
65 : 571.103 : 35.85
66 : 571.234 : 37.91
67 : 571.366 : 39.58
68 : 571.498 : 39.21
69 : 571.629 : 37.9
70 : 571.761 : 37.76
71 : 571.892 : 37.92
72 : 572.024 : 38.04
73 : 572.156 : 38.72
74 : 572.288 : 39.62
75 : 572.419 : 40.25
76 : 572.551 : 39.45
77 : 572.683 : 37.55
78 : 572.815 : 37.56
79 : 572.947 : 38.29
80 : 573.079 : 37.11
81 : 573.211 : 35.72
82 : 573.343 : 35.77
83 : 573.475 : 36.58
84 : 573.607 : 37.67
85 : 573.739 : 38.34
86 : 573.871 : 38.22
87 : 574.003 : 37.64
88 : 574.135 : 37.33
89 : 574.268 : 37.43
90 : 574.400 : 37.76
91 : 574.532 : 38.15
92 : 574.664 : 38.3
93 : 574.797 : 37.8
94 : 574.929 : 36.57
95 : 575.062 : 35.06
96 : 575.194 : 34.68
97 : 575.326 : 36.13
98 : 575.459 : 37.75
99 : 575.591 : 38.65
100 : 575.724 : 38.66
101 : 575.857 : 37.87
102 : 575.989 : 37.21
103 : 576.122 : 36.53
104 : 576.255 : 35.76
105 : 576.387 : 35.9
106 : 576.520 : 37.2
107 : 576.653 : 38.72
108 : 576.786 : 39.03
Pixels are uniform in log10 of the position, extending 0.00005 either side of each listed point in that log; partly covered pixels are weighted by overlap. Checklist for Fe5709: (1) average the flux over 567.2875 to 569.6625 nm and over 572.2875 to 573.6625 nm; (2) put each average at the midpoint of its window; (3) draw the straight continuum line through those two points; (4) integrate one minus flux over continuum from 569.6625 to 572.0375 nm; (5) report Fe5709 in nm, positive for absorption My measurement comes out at 0.07 nm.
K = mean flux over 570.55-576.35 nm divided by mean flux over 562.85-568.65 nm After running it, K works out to 1.0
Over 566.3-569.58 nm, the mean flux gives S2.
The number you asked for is 38.7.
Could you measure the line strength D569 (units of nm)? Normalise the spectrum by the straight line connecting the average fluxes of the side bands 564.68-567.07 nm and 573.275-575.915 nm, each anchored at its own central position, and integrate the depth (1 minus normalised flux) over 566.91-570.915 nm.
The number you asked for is -0.11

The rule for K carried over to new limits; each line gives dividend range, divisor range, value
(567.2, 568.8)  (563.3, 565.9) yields 1.03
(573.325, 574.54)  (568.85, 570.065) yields 0.97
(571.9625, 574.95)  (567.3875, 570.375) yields 0.98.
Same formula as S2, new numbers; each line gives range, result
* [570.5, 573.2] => 37.8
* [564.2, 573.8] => 37.8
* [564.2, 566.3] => 37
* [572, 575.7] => 37.6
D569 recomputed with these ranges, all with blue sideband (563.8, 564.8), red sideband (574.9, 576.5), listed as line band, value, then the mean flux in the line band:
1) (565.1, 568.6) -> 0.02 nm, 37.8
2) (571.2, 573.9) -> -0.06 nm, 38.1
